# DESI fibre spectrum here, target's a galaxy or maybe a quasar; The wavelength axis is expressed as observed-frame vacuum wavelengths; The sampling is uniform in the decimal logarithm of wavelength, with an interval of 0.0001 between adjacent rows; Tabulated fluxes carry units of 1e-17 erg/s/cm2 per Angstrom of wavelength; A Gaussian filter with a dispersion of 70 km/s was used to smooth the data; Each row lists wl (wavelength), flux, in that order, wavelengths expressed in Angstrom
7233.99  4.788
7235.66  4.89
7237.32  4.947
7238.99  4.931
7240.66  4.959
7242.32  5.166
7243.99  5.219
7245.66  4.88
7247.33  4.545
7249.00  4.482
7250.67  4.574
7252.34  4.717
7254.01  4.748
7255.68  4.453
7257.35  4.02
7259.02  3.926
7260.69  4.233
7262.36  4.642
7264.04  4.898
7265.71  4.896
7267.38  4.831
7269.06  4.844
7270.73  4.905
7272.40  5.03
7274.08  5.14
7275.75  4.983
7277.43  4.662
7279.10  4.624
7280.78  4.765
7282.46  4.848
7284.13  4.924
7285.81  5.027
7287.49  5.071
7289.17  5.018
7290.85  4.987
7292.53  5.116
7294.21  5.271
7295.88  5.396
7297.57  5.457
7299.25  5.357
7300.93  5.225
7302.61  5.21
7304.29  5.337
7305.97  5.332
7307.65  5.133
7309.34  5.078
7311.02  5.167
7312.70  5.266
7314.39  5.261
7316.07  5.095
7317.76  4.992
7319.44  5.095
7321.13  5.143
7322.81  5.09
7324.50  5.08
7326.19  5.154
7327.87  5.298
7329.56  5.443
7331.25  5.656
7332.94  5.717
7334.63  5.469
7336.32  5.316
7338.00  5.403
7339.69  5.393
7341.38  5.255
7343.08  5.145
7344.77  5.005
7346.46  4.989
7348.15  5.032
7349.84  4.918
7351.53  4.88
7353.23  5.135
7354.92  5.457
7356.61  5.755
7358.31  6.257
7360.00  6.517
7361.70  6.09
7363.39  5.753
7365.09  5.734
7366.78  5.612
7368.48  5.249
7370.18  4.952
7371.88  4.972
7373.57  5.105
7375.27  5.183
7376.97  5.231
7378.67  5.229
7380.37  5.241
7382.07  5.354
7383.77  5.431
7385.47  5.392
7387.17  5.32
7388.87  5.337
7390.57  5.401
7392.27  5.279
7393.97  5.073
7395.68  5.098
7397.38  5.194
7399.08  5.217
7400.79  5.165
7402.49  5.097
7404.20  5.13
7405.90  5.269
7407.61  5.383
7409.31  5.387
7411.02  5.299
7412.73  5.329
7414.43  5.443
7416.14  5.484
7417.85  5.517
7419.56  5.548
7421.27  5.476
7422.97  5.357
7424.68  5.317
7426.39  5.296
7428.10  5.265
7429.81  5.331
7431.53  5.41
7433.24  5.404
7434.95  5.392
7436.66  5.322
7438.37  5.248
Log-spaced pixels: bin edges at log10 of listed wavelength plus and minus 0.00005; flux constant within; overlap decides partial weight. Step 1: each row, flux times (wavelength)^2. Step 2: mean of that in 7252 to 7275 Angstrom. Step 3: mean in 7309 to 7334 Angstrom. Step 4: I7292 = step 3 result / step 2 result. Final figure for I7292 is 1.1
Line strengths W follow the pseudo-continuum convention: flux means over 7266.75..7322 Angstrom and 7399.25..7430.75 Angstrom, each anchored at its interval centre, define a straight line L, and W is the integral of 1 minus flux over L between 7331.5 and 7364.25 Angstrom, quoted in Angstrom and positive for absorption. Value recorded -1.6 Angstrom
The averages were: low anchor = 5.08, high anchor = 5.33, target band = 5.45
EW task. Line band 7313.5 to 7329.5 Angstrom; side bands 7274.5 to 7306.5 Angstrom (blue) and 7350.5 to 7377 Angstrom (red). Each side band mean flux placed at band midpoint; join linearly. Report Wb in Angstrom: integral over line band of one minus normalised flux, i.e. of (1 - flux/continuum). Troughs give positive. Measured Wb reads 0.33 Angstrom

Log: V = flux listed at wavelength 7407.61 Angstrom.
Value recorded 5.383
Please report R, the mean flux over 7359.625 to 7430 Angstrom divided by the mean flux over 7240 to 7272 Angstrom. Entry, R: 1.14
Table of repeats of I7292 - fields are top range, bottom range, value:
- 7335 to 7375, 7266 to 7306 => 1.09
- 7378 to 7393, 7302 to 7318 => 1.05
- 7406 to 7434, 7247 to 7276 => 1.21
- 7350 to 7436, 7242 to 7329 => 1.12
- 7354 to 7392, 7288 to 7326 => 1.08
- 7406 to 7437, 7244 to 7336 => 1.12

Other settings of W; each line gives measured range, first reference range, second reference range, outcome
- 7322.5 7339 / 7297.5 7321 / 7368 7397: -0.5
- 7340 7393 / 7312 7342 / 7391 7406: -1.4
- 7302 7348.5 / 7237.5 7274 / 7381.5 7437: -2.3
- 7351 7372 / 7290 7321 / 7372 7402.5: -1.5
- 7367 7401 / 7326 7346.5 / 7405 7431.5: 0.9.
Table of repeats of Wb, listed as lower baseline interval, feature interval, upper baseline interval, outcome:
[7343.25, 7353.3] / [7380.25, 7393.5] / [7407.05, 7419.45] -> -0.2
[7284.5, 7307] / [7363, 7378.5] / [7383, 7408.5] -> -0.2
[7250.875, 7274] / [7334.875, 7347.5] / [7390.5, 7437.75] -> -0.6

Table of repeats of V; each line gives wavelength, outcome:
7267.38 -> 4.831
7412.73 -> 5.329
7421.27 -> 5.476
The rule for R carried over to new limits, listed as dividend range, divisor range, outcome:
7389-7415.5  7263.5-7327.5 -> 1.04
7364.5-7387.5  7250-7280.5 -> 1.13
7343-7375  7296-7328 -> 1.04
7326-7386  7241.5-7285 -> 1.14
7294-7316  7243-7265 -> 1.15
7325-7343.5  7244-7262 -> 1.20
